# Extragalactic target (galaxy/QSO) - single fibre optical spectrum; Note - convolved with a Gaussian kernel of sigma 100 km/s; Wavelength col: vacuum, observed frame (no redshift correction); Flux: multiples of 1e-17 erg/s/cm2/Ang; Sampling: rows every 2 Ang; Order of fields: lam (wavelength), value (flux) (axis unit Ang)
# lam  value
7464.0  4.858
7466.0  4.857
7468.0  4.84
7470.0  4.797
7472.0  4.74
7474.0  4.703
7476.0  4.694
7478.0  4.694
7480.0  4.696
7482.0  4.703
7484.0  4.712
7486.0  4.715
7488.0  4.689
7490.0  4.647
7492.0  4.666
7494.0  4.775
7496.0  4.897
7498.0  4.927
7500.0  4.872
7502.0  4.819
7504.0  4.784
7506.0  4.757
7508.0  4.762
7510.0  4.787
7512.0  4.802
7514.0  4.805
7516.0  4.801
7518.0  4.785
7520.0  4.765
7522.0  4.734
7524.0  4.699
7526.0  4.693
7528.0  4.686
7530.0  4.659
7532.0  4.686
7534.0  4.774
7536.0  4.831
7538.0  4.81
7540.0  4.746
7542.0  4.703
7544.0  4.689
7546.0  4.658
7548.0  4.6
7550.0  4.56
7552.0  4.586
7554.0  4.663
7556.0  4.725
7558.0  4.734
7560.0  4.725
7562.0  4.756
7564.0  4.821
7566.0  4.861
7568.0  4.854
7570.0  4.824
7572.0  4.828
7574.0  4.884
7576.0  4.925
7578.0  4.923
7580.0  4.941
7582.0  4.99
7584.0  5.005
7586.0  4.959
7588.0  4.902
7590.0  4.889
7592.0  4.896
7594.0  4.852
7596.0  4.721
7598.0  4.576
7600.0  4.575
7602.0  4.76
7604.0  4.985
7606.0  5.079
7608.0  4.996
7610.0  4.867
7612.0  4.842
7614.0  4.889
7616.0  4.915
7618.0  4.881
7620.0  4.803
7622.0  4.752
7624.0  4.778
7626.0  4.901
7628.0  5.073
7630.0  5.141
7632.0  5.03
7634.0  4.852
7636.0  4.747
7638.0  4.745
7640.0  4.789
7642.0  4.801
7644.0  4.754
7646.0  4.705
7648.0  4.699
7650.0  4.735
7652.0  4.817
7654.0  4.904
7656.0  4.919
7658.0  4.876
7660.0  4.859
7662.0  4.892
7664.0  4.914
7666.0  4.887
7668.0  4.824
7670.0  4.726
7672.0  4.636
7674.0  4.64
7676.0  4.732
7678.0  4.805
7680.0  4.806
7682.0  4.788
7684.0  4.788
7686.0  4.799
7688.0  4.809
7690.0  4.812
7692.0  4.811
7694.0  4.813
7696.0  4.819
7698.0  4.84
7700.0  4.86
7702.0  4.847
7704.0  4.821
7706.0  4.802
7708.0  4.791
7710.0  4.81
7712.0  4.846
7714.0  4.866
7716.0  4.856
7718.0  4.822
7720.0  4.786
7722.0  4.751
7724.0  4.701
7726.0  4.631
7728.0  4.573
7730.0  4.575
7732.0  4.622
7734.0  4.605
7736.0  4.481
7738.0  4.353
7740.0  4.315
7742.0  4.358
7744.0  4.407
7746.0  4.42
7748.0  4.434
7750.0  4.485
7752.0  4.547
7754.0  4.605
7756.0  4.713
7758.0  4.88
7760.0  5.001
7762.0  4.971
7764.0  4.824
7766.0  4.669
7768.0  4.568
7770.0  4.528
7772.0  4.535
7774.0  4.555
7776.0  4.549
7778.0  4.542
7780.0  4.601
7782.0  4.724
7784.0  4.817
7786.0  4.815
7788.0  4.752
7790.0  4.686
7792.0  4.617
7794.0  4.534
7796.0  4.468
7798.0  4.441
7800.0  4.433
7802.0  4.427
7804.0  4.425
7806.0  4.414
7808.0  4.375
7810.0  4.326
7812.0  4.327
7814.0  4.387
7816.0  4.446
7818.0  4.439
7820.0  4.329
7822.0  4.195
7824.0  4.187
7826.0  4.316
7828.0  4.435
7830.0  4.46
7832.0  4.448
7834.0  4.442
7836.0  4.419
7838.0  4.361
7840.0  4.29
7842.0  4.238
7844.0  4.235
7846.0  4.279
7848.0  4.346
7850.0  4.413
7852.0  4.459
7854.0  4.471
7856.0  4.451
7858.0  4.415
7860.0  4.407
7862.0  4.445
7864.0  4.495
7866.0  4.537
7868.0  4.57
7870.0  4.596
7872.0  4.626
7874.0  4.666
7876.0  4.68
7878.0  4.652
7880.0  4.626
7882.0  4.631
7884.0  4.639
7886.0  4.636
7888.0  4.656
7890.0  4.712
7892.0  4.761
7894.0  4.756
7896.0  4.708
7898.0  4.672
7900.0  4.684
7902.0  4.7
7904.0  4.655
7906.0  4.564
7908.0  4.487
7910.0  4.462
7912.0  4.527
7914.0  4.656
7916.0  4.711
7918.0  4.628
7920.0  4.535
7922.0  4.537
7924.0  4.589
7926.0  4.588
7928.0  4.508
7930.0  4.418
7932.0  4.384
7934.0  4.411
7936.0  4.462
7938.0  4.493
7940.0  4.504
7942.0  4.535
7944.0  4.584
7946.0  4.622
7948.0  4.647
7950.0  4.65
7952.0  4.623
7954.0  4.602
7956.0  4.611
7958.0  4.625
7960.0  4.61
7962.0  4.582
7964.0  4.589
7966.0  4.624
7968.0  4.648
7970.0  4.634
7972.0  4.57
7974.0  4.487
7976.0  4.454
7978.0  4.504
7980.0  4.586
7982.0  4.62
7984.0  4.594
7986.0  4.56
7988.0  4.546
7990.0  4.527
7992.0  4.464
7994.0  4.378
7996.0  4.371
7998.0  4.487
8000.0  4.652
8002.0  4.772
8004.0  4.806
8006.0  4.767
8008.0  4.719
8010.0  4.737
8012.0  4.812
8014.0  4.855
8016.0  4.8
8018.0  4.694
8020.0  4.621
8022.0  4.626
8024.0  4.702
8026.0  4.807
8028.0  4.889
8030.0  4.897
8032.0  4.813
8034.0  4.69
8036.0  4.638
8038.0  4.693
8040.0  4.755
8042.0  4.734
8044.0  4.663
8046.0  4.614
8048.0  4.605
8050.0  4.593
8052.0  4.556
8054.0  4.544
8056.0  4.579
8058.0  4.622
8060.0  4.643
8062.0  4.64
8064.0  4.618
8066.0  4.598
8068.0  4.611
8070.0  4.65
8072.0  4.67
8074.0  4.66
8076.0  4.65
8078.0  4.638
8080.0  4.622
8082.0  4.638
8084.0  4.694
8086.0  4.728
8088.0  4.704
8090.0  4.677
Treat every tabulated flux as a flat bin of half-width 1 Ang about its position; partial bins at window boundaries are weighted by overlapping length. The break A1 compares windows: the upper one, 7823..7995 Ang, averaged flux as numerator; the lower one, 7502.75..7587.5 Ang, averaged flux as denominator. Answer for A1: 0.95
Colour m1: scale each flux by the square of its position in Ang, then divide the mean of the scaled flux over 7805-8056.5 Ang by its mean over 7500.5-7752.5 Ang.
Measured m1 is 1.03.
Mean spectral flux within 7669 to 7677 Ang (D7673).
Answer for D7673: 4.68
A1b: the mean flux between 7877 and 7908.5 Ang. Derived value 4.66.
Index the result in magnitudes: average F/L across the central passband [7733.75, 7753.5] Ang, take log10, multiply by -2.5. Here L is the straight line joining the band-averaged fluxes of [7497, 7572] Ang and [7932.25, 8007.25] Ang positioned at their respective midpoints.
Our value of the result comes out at 0.054 mag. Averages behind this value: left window 4.75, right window 4.57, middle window 4.44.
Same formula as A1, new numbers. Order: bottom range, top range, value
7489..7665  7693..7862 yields 0.95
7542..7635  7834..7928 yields 0.94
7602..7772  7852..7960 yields 0.96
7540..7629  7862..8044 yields 0.96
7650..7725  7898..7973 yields 0.95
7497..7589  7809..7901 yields 0.94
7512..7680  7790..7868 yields 0.92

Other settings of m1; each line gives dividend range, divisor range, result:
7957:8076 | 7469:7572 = 1.11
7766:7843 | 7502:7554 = 1.02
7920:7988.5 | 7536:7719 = 1.03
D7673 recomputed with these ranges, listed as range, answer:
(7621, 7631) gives 4.93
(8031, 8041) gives 4.72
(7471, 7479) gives 4.71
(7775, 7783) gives 4.6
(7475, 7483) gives 4.7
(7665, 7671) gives 4.81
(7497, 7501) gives 4.9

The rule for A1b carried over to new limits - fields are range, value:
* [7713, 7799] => 4.63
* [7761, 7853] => 4.48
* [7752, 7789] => 4.7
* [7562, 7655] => 4.86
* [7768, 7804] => 4.58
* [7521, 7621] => 4.8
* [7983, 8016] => 4.63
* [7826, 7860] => 4.38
